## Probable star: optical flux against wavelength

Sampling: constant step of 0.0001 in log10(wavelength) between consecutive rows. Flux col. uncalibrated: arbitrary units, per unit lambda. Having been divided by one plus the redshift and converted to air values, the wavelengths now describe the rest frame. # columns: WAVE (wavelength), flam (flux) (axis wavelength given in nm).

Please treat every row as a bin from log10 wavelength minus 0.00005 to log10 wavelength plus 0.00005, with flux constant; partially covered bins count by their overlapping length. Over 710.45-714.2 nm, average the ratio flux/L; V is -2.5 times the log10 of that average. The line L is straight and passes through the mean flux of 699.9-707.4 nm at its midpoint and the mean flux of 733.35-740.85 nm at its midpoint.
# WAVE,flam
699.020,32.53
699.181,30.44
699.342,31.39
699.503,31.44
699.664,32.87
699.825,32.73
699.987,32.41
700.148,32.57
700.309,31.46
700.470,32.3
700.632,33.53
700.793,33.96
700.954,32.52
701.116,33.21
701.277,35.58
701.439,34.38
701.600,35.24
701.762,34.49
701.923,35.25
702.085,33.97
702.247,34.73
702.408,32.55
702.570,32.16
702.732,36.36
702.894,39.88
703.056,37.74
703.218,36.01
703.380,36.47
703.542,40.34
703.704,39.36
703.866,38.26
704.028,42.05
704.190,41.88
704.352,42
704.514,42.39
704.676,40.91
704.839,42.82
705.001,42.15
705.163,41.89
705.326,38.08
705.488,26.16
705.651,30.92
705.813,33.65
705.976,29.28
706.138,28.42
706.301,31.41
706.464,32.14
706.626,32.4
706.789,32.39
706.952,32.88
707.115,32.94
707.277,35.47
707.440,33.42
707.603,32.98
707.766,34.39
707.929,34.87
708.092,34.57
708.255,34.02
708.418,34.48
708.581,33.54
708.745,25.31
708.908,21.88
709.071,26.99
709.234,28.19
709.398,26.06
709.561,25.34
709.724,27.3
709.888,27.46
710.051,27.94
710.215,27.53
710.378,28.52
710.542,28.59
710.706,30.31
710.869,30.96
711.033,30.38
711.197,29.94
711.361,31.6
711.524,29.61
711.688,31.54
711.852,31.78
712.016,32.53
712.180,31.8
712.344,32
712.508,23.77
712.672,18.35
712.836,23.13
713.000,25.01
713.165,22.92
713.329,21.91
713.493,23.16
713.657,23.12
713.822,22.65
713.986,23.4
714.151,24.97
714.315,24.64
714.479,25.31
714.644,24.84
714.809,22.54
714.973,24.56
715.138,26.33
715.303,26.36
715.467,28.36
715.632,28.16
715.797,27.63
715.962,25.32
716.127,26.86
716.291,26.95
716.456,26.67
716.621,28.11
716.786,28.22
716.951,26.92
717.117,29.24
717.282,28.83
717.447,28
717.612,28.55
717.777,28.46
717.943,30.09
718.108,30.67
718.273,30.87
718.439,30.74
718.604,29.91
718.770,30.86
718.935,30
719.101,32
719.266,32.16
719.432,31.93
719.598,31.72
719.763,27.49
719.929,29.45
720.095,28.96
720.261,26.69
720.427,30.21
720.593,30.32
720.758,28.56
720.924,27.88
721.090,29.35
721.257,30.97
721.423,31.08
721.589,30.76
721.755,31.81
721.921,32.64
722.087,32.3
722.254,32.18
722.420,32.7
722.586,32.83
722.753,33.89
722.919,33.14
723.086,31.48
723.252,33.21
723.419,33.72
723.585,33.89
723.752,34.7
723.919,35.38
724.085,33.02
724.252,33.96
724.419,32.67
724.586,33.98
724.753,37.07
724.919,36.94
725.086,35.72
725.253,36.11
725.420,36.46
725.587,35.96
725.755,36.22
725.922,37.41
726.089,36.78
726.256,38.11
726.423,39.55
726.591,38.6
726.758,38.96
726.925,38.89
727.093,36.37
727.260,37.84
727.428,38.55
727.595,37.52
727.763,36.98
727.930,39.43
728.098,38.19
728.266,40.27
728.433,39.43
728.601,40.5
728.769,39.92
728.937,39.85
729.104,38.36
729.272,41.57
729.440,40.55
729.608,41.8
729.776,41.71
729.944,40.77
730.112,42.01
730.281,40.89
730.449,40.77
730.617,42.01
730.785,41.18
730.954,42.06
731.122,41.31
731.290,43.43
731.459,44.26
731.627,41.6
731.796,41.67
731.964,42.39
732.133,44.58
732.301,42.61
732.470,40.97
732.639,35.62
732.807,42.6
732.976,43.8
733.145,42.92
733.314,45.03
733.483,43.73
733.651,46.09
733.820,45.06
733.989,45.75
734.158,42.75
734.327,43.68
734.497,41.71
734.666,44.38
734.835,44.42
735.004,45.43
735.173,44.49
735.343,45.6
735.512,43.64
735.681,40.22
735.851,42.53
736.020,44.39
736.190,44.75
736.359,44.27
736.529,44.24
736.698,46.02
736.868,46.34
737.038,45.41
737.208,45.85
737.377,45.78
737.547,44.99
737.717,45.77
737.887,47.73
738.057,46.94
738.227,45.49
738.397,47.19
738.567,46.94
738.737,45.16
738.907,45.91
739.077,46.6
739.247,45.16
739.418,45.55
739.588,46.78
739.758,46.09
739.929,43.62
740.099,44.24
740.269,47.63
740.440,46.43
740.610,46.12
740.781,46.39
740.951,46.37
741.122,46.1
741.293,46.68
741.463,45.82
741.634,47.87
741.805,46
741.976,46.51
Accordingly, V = 0.362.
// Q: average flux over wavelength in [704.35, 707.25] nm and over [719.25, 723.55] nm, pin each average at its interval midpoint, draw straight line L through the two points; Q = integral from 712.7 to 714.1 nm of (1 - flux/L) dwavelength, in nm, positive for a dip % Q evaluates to 0.43 nm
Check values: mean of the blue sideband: 35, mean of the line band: 23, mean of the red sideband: 31.1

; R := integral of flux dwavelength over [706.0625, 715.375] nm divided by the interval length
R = 28.4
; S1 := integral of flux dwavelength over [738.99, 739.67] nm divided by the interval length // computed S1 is 46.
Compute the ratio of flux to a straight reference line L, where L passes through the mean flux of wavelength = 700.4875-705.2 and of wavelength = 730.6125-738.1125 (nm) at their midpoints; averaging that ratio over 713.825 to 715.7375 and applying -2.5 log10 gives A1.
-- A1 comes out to 0.488 mag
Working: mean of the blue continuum 37.2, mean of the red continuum 43.8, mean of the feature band 25.3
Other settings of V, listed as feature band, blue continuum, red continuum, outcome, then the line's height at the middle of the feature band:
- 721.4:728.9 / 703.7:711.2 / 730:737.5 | 0.12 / 39.9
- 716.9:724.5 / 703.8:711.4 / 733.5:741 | 0.23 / 38.2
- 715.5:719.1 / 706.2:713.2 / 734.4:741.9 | 0.18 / 34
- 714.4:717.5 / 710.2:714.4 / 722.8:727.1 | 0.11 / 29.6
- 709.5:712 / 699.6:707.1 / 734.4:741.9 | 0.26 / 37.4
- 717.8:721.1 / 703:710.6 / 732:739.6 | 0.27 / 38.3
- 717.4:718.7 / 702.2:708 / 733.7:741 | 0.31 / 39.6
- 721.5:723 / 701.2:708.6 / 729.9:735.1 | 0.23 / 40.1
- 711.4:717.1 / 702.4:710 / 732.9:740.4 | 0.37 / 37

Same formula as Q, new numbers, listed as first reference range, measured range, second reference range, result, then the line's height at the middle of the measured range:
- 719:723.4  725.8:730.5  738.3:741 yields -0.338 nm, 36.7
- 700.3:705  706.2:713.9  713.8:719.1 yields 0.661 nm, 31.8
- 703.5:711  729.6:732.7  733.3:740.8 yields 0.076 nm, 42.8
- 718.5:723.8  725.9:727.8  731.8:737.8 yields -0.079 nm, 36.5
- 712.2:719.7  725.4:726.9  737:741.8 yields -0.098 nm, 35.4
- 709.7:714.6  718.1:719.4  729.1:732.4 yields 0.054 nm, 32.3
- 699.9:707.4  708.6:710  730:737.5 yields 0.396 nm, 36.9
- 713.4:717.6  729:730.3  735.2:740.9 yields -0.092 nm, 38.2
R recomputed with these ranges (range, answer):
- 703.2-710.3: 33.6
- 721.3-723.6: 32.5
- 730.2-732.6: 42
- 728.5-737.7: 42.9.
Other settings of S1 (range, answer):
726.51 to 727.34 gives 38.2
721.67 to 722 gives 32.2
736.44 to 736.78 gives 45.1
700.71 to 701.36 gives 33.8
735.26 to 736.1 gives 43.3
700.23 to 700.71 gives 32.4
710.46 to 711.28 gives 30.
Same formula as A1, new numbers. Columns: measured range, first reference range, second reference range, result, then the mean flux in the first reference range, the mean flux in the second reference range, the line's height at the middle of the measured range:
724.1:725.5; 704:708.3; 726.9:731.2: 0.11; 35.4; 40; 39.1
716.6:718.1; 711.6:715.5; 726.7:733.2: 0.02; 25.6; 40.6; 29.1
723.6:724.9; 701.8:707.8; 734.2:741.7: 0.20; 35.8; 45.4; 41.4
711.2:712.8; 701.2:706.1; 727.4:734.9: 0.30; 36.8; 41.7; 38.3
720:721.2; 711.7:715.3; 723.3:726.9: 0.11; 25.3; 36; 31.8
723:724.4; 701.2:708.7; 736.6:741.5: 0.22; 35.5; 46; 41.3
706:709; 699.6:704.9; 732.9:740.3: 0.17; 36.1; 45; 37.5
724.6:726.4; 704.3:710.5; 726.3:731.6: 0.06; 32.4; 40.1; 38.9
